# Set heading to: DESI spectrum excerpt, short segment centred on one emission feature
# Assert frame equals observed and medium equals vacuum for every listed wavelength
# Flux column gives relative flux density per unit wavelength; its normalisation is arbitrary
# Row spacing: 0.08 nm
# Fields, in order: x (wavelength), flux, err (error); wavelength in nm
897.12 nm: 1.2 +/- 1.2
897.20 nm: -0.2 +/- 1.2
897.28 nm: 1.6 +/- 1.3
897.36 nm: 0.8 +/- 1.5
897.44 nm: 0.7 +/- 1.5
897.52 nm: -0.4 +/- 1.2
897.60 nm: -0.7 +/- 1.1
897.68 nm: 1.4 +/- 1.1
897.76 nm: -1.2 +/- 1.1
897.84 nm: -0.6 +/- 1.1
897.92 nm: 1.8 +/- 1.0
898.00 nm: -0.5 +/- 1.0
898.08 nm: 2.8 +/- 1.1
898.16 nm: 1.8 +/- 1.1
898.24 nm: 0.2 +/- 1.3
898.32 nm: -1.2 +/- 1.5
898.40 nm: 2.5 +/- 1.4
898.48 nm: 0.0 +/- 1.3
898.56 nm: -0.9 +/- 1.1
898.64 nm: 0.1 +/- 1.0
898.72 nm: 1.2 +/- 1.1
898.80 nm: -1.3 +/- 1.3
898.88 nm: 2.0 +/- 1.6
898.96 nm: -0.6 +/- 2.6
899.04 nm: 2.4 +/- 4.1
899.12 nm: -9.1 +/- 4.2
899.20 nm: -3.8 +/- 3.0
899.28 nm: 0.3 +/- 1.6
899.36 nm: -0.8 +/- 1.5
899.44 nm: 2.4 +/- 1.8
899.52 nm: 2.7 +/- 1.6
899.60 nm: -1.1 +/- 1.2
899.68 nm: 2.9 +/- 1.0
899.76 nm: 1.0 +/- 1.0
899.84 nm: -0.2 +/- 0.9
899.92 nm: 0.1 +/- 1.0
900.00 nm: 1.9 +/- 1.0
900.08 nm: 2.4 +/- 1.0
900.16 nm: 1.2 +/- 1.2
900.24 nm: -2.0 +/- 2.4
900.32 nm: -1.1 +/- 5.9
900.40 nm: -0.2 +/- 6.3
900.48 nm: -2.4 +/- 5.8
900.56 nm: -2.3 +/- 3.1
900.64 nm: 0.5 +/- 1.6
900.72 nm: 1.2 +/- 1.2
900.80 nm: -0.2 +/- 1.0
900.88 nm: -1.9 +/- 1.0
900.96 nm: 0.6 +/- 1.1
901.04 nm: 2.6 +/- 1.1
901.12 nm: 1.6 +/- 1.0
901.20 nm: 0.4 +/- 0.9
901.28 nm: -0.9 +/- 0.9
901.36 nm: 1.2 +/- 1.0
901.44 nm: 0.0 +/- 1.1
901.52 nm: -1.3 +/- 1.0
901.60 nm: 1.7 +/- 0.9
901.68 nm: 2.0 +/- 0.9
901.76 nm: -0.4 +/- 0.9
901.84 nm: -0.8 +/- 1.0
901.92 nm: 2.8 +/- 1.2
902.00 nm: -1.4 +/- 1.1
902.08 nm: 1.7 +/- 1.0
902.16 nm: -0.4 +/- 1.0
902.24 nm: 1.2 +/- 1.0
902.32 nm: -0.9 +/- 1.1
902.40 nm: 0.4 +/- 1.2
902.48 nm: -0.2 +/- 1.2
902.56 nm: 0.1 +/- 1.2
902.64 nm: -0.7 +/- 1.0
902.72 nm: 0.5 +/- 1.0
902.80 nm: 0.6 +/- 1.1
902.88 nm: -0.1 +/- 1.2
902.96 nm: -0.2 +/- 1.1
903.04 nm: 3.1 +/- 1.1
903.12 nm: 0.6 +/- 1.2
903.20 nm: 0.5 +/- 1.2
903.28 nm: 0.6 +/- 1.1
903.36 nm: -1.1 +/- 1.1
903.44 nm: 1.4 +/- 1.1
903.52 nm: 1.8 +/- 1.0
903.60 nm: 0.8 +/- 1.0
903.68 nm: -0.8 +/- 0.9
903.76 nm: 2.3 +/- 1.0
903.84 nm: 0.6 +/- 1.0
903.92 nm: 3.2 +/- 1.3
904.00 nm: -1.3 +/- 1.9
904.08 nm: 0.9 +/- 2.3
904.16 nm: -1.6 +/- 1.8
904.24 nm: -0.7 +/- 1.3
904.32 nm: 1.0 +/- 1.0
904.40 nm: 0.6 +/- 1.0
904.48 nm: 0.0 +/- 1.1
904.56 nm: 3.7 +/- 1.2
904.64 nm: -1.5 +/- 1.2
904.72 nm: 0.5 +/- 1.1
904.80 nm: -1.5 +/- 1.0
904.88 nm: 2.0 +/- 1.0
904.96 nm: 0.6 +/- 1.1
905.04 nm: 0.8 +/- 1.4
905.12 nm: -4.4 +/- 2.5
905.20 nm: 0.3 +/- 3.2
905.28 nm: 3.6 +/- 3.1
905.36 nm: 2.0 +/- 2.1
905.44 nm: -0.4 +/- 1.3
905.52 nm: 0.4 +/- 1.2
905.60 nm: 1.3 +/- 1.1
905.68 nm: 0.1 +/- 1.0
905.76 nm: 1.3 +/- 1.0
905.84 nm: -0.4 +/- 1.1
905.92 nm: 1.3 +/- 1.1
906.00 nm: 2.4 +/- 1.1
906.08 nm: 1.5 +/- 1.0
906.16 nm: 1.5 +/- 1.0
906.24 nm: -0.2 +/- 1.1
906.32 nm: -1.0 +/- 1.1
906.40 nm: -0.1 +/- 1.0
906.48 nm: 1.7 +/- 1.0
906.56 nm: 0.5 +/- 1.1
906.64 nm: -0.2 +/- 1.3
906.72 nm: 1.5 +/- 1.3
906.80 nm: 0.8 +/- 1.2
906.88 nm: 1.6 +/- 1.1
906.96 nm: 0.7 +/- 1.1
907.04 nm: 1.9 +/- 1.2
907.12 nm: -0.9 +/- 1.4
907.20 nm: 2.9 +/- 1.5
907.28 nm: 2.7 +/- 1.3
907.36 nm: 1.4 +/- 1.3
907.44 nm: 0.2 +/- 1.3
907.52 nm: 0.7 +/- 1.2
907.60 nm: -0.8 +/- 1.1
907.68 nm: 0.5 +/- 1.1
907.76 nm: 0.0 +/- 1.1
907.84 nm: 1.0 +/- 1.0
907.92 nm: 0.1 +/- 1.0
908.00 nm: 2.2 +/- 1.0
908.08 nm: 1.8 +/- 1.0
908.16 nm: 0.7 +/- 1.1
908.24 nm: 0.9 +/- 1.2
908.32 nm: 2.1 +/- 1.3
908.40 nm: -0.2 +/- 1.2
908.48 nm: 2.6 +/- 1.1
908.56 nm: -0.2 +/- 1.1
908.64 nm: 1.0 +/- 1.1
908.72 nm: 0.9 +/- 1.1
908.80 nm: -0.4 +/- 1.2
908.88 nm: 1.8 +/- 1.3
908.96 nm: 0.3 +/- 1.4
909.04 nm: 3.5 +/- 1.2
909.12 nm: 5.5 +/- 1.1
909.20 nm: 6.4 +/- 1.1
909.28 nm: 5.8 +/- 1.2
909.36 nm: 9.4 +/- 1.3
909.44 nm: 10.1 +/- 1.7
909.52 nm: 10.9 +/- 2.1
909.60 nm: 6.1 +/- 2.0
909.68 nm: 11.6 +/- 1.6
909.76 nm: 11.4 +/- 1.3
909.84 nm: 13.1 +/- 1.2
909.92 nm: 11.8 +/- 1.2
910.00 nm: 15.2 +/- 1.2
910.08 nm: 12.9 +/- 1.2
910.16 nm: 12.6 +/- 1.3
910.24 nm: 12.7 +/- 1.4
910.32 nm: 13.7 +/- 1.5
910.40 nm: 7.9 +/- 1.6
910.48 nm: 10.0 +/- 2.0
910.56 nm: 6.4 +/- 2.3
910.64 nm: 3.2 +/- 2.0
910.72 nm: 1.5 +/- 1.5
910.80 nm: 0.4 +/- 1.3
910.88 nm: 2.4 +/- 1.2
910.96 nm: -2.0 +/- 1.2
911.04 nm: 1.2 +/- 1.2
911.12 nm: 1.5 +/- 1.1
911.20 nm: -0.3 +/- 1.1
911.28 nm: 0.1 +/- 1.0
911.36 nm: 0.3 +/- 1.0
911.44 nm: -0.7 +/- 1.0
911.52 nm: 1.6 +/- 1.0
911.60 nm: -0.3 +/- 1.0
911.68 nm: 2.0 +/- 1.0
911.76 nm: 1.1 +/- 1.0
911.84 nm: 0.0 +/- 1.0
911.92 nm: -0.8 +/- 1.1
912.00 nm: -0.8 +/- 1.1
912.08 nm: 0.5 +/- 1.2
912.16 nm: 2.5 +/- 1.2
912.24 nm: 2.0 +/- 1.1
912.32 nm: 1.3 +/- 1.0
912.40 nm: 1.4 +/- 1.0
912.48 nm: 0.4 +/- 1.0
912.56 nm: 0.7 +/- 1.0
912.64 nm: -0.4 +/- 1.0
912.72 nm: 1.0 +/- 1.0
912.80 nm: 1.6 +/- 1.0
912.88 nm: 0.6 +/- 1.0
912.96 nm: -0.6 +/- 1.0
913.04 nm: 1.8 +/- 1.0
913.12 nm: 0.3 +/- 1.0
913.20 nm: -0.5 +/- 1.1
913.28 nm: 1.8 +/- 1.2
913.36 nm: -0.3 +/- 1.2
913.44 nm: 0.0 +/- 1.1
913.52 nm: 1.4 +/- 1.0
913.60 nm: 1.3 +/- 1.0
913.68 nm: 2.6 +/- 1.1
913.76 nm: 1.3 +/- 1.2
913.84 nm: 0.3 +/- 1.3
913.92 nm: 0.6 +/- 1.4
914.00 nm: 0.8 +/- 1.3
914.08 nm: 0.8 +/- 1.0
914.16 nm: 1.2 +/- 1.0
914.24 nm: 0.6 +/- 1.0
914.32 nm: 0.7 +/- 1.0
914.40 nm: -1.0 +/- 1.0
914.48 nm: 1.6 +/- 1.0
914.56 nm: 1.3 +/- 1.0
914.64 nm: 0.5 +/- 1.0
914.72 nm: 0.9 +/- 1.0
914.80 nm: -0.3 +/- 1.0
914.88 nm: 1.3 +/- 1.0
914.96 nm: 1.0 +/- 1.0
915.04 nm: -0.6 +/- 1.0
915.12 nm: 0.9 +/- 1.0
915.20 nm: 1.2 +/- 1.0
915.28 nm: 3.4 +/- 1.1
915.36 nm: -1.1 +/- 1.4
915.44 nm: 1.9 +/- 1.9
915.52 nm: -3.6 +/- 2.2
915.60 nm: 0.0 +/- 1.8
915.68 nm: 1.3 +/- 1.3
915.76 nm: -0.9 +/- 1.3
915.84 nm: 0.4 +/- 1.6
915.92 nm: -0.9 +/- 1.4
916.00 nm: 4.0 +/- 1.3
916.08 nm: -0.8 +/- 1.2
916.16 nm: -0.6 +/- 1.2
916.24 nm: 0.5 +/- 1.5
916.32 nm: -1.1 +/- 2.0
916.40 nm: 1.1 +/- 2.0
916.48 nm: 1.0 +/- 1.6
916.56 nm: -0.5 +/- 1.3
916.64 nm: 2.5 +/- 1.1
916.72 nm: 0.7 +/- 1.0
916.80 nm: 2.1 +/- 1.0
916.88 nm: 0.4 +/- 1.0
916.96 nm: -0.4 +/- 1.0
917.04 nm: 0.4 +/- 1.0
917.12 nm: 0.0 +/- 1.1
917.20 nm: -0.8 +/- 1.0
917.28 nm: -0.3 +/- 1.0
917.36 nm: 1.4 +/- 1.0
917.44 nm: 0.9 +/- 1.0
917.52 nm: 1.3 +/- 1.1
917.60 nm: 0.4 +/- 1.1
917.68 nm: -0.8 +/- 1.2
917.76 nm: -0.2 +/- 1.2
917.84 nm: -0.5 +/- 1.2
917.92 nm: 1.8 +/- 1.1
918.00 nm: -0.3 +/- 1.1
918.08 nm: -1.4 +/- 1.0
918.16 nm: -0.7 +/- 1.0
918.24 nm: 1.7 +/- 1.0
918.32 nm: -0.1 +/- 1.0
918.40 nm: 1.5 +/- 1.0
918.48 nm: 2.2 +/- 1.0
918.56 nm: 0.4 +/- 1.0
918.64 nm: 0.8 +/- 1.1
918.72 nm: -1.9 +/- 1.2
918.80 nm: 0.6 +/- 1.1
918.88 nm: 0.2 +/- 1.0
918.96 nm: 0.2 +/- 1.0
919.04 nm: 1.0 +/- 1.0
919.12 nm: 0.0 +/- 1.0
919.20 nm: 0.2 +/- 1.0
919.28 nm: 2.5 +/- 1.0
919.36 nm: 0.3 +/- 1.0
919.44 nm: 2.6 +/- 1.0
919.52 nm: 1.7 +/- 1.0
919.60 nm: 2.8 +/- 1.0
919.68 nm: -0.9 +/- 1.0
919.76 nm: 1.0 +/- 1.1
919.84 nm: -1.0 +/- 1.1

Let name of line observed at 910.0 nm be [O II] 3727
